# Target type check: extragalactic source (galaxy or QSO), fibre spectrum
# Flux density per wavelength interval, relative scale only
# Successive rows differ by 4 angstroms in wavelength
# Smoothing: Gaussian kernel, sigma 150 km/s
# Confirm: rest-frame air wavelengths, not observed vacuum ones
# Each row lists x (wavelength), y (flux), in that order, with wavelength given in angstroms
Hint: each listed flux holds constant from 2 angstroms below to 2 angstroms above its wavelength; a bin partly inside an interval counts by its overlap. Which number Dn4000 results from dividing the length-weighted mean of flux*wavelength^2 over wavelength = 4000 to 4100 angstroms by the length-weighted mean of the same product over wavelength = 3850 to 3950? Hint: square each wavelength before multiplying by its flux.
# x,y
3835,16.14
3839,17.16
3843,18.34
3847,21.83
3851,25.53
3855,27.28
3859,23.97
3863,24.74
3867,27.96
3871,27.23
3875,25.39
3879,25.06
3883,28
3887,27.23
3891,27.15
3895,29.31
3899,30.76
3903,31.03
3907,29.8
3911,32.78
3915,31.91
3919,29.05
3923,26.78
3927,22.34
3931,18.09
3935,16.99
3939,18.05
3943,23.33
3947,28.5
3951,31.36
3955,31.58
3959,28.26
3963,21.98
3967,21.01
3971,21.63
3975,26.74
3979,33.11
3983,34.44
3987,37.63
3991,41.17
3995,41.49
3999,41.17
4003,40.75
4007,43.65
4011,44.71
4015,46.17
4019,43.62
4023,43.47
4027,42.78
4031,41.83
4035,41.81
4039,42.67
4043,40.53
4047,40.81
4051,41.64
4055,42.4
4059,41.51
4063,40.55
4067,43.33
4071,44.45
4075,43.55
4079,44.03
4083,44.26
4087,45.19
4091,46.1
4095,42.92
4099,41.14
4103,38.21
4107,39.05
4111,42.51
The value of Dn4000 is 1.76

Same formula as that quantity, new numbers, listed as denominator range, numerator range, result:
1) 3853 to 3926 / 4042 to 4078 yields 1.64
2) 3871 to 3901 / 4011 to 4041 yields 1.69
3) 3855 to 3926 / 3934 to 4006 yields 1.13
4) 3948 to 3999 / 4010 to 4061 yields 1.40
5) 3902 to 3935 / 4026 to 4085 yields 1.69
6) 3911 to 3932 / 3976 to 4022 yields 1.58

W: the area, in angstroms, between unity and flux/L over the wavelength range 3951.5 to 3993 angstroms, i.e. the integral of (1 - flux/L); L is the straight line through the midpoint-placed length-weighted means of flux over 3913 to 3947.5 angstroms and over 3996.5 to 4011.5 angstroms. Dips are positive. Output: 5.5 angstroms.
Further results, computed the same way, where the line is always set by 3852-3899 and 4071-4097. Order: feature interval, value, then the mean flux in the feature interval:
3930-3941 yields 4.90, 17.7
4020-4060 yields -1.36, 42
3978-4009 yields -2.19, 39.4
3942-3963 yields 3.19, 28.2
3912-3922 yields -0.02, 30.3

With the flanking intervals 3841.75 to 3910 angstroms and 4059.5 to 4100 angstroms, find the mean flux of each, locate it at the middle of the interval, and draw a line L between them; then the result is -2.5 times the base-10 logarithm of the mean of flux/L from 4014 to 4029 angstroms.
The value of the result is -0.14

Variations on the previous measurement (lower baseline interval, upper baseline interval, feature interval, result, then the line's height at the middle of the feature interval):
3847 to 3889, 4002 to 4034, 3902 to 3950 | 0.25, 32.7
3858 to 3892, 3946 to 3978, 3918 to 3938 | 0.20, 26.5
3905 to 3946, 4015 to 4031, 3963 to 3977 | 0.41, 33.4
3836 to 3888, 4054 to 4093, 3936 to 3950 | 0.33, 31.7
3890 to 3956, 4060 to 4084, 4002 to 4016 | -0.20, 36.3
